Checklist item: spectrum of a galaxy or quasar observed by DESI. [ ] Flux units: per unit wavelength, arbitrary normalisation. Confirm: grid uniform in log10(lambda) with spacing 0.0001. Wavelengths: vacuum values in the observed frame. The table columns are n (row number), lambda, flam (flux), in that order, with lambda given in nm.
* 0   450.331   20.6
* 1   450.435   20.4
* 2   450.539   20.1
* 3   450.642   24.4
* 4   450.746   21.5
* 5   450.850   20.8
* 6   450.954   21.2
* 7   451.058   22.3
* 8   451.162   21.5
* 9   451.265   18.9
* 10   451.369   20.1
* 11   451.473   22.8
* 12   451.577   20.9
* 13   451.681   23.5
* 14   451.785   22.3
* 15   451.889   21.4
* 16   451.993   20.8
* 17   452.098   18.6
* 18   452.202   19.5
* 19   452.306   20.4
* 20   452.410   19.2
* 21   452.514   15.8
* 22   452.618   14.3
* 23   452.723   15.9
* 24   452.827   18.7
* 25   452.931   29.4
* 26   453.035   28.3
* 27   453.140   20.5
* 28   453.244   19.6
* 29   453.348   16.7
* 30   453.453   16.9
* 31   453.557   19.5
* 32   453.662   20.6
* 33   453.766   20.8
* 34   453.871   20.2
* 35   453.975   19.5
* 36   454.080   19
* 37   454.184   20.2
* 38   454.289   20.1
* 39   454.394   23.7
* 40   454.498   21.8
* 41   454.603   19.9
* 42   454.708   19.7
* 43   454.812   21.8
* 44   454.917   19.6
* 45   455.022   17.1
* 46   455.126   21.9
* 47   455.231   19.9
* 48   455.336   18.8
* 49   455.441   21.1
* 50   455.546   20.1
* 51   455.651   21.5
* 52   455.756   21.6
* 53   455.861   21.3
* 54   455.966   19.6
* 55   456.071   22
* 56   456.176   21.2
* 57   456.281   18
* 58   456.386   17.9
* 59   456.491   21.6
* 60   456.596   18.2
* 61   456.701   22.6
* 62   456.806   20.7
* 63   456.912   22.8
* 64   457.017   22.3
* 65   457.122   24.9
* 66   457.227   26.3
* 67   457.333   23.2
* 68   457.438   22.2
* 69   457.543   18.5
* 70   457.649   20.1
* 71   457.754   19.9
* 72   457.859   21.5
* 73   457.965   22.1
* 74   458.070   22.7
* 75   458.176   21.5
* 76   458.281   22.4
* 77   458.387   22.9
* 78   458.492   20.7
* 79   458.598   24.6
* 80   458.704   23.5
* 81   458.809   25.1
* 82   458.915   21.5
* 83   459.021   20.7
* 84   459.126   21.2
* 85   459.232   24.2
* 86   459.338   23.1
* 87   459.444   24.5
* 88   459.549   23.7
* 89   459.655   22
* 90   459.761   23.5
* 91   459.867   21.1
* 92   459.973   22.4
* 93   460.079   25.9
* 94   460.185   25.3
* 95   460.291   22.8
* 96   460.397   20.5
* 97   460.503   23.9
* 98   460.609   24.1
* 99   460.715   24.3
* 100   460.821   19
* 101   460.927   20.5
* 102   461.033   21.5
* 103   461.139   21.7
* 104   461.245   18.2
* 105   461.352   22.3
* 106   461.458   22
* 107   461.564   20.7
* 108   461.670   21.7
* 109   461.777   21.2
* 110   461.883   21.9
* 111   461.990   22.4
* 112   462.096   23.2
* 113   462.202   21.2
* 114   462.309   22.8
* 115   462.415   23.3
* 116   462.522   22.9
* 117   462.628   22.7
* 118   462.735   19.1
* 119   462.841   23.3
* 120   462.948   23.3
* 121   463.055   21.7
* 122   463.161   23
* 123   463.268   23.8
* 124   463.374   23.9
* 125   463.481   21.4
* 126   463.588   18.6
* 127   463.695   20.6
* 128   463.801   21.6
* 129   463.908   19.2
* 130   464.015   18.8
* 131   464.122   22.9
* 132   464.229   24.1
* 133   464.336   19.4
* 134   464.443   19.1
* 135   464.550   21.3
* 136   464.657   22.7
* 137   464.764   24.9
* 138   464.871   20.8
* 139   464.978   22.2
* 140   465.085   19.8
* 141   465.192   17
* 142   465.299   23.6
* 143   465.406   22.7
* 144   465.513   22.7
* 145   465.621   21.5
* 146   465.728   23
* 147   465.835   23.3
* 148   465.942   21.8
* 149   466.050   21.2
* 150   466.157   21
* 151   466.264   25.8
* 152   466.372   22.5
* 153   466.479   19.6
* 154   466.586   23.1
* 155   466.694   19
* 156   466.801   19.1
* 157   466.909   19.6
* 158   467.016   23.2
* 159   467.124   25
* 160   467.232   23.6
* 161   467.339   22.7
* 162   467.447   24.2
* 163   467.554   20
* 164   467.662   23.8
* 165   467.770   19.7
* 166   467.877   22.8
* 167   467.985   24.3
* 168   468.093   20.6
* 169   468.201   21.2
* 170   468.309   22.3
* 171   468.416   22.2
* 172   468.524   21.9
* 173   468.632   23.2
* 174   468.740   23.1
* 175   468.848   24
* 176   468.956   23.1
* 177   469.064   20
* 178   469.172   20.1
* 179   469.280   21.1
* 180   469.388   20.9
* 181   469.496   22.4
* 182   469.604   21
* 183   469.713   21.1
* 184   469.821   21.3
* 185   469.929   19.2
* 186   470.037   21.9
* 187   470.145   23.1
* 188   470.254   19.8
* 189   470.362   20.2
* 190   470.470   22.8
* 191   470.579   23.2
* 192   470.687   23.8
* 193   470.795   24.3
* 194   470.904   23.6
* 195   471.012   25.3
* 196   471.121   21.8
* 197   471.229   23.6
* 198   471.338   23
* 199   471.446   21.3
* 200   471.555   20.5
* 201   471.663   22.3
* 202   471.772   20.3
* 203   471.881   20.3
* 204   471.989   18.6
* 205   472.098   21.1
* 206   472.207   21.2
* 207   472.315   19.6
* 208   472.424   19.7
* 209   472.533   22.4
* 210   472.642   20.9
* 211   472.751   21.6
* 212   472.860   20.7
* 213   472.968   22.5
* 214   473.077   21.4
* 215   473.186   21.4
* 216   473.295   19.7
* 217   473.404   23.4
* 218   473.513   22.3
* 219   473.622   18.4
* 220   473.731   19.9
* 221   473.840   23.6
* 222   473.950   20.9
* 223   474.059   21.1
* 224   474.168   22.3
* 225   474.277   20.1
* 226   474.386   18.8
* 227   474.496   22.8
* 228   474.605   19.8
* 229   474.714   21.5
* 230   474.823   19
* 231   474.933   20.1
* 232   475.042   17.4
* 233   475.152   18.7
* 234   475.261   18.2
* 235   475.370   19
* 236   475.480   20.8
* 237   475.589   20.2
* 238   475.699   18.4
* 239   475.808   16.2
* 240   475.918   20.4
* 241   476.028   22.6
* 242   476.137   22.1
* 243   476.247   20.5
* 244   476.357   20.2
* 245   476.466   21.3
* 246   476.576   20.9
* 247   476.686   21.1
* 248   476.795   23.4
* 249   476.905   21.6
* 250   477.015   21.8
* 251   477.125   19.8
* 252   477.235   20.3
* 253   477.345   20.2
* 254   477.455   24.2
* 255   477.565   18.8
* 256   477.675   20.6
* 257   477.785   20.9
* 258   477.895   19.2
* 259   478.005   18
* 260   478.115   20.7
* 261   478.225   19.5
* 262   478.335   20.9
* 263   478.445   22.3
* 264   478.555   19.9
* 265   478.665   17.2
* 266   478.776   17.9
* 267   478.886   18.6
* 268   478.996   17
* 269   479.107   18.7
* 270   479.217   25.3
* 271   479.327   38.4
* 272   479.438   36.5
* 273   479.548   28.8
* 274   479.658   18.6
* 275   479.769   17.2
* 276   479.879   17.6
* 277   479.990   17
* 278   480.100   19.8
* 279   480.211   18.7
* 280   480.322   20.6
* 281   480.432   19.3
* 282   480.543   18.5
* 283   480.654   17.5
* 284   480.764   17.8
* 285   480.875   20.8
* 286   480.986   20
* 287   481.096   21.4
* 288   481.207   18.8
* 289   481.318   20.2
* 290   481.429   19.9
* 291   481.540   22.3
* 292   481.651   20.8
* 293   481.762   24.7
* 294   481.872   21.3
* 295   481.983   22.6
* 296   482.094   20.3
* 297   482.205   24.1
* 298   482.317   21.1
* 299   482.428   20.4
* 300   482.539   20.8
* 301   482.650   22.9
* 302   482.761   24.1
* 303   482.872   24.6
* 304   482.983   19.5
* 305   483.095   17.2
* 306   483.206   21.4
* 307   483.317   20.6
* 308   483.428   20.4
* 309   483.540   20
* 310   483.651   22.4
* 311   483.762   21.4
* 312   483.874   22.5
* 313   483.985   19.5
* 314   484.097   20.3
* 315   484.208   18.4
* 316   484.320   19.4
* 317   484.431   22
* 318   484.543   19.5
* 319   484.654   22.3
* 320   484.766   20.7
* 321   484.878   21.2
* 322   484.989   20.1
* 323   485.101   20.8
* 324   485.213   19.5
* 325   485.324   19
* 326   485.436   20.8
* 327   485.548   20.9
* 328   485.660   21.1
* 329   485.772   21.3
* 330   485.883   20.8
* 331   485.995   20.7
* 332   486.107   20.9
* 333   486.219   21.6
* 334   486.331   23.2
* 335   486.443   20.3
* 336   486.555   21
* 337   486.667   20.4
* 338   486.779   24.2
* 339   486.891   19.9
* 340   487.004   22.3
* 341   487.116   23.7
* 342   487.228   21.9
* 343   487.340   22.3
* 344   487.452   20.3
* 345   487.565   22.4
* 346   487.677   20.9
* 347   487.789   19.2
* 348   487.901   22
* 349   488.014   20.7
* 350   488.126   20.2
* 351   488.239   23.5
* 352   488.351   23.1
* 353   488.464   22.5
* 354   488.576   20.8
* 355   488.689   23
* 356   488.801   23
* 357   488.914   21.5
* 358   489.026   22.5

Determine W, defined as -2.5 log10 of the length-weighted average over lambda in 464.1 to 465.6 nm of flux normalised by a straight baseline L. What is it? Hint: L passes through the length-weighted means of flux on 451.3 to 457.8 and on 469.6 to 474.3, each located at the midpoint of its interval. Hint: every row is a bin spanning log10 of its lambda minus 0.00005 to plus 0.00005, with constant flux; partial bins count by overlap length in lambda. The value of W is -0.024 mag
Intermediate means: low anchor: 20.6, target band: 21.6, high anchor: 21.5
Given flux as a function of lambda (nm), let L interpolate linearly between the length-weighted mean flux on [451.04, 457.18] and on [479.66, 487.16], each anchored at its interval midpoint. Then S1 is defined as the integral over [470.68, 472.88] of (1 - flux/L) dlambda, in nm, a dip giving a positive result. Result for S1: -0.11 nm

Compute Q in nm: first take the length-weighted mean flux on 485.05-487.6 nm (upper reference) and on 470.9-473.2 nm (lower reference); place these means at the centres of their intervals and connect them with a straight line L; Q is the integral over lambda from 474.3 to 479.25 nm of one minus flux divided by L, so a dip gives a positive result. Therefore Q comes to 0.29 nm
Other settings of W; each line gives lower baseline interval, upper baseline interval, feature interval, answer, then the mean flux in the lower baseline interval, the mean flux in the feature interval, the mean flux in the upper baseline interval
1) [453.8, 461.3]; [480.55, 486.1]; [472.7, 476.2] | 0.03 mag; 21.6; 20.5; 20.8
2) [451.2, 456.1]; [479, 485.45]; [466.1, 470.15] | -0.06 mag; 20.3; 21.9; 21.2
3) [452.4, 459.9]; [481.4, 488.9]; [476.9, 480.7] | 0.02 mag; 21.1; 20.9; 21.3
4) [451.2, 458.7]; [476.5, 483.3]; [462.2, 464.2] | -0.05 mag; 20.8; 21.8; 21.1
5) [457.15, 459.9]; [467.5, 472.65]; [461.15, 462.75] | 0.02 mag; 22.4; 21.8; 21.8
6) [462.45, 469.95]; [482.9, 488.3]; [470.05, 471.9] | -0.04 mag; 21.8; 22.3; 21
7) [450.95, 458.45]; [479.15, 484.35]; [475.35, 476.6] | 0.05 mag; 20.8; 20.2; 21.4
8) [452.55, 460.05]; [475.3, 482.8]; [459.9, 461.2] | -0.07 mag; 21.2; 22.6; 20.9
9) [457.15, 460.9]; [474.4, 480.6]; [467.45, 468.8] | -0.03 mag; 22.6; 22.2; 20.7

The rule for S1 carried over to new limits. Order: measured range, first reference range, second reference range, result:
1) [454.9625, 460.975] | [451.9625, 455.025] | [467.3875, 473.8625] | -0.42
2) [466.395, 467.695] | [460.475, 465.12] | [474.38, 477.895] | -0.04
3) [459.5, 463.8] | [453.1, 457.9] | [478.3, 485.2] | -0.31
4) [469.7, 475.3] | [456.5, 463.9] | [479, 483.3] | 0.15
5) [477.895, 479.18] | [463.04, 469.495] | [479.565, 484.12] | 0.10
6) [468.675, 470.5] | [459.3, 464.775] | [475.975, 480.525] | 0.01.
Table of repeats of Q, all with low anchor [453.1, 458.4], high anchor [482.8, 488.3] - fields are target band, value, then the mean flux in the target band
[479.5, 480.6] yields 0.07 nm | 19.5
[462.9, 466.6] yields -0.16 nm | 21.8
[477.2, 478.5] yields 0.03 nm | 20.5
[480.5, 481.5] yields 0.07 nm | 19.5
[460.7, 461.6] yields -0.01 nm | 21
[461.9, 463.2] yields -0.10 nm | 22.4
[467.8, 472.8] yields -0.21 nm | 21.8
